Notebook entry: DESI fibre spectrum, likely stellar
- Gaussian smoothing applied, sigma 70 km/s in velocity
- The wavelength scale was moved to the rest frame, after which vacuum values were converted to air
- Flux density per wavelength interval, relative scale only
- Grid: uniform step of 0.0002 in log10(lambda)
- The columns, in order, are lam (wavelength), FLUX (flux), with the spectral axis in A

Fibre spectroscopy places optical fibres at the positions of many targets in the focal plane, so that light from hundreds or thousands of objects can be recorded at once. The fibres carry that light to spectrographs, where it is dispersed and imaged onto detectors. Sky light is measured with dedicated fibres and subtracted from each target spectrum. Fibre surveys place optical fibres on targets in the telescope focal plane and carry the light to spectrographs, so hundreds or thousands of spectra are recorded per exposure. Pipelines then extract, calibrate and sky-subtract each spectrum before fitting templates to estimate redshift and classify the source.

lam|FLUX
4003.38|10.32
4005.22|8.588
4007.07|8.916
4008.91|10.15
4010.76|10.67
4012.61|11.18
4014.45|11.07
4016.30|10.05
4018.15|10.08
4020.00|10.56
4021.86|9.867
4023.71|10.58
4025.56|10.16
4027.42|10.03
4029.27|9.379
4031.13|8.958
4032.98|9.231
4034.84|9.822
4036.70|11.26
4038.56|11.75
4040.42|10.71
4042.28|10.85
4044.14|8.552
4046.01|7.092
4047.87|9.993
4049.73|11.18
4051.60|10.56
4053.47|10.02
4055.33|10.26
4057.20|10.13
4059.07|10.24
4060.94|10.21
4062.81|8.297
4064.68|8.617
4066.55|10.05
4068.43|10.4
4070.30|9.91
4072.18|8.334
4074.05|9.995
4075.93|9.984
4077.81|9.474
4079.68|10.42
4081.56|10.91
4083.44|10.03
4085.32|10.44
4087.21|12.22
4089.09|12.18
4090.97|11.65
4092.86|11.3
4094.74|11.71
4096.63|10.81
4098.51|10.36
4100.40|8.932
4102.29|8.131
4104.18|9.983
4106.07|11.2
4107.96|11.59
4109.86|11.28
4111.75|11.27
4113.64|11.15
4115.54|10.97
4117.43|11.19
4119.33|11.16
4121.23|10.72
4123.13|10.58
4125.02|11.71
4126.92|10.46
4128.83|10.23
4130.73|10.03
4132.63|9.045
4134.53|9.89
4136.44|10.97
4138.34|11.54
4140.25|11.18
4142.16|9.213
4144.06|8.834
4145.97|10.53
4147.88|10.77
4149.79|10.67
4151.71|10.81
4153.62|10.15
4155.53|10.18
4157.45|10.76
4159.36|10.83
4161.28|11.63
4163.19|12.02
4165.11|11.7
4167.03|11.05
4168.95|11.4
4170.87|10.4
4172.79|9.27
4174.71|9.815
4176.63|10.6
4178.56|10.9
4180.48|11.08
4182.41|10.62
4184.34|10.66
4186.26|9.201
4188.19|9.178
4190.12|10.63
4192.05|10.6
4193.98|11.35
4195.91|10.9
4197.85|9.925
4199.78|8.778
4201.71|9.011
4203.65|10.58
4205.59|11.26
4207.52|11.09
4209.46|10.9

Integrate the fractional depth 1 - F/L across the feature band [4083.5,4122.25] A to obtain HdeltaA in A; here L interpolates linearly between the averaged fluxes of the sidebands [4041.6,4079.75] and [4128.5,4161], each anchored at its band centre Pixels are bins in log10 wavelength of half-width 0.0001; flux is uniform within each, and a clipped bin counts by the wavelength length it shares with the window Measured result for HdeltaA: -3.3 A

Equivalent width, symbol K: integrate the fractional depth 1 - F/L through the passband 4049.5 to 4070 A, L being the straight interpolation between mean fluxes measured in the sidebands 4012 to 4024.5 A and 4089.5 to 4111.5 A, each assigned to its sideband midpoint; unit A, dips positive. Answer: 1.2 A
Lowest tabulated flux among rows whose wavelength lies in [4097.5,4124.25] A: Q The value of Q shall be 8.131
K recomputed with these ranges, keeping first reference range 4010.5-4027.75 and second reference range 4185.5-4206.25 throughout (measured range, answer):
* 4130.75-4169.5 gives -1.7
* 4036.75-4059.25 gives 0.5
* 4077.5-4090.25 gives -0.7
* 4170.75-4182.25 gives -0.2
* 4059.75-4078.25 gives 1.4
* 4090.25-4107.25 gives -0.3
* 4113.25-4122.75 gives -0.7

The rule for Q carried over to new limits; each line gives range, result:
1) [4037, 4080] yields 7.092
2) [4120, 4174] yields 8.834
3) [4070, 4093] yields 8.334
